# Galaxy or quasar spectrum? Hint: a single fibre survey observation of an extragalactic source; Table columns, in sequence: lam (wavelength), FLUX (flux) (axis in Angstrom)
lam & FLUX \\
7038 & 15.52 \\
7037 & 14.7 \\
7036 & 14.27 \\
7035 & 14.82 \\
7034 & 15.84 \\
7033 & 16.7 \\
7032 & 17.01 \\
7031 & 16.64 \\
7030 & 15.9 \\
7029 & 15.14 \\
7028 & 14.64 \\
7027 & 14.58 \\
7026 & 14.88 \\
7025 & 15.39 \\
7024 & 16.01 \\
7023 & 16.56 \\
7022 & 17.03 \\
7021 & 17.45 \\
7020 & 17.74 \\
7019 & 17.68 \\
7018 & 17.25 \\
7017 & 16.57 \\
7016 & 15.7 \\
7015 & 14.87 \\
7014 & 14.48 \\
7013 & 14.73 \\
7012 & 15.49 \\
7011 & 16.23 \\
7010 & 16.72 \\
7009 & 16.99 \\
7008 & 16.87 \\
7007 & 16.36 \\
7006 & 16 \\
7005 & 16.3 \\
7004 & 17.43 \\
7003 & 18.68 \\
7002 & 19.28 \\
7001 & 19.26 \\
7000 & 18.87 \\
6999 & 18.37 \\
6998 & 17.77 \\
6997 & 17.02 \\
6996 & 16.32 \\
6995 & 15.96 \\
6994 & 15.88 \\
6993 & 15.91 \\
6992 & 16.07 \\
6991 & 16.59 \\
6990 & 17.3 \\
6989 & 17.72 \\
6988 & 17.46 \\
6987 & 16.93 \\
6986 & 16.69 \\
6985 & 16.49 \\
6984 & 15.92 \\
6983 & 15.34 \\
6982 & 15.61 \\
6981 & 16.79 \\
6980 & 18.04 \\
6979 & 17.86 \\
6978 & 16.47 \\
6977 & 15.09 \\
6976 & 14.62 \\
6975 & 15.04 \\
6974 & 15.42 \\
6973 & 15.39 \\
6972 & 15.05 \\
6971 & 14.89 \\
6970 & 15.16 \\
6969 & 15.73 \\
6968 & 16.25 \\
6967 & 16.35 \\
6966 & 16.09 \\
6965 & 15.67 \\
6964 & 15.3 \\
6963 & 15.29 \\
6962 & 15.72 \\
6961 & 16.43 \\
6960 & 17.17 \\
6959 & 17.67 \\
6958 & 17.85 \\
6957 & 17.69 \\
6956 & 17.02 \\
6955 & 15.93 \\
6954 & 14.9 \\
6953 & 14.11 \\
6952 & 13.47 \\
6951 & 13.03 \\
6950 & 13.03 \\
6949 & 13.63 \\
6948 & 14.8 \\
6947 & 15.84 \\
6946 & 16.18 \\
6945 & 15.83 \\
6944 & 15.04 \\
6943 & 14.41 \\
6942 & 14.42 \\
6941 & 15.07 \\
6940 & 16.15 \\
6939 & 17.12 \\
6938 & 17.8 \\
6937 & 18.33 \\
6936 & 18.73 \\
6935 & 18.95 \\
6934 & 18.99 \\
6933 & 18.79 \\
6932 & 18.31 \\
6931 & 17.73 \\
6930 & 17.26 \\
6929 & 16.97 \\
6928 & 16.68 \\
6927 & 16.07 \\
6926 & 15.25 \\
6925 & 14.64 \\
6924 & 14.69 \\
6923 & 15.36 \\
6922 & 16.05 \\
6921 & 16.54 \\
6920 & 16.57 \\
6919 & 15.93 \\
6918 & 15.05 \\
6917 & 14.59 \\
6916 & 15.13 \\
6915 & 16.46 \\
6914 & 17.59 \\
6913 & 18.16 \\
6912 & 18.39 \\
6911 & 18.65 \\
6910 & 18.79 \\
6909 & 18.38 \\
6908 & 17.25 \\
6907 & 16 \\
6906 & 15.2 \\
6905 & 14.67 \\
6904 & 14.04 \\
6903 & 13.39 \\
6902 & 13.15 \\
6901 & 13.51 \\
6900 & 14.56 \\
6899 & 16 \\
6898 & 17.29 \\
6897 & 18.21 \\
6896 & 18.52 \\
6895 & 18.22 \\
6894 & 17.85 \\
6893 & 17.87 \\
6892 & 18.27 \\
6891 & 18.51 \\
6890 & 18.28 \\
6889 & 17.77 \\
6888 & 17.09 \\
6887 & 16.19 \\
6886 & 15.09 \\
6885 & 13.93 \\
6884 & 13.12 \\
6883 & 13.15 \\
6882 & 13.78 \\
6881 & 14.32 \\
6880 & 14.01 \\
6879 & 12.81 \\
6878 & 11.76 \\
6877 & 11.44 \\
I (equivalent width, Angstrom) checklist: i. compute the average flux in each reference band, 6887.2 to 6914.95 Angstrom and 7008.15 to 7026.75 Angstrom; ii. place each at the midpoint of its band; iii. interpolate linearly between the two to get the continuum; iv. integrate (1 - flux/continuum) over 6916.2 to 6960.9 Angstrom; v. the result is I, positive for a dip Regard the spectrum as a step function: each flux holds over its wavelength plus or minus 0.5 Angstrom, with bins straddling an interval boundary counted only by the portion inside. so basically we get 1.4 Angstrom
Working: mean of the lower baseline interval 16.9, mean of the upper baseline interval 16.2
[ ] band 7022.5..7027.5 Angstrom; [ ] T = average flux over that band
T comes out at 15.5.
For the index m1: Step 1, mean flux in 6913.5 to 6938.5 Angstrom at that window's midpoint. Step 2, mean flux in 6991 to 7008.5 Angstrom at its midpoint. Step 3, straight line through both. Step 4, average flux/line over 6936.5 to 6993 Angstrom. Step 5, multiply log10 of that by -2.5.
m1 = 0.07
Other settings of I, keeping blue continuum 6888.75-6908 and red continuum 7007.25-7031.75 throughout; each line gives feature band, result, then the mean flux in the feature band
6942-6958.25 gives 1.15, 15.1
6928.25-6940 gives -1.21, 18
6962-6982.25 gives 0.49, 15.8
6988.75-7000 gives -0.52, 16.9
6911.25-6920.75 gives -0.09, 16.5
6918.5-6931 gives 0.19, 16.1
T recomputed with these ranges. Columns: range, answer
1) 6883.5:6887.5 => 14.6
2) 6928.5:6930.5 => 17.1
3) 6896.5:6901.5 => 15.9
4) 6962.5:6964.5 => 15.3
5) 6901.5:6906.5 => 14.1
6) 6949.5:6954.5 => 13.7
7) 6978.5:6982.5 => 17.1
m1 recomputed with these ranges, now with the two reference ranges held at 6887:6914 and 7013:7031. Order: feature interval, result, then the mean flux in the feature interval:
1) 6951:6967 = 0.033 mag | 15.9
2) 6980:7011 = -0.053 mag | 17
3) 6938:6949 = 0.070 mag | 15.5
